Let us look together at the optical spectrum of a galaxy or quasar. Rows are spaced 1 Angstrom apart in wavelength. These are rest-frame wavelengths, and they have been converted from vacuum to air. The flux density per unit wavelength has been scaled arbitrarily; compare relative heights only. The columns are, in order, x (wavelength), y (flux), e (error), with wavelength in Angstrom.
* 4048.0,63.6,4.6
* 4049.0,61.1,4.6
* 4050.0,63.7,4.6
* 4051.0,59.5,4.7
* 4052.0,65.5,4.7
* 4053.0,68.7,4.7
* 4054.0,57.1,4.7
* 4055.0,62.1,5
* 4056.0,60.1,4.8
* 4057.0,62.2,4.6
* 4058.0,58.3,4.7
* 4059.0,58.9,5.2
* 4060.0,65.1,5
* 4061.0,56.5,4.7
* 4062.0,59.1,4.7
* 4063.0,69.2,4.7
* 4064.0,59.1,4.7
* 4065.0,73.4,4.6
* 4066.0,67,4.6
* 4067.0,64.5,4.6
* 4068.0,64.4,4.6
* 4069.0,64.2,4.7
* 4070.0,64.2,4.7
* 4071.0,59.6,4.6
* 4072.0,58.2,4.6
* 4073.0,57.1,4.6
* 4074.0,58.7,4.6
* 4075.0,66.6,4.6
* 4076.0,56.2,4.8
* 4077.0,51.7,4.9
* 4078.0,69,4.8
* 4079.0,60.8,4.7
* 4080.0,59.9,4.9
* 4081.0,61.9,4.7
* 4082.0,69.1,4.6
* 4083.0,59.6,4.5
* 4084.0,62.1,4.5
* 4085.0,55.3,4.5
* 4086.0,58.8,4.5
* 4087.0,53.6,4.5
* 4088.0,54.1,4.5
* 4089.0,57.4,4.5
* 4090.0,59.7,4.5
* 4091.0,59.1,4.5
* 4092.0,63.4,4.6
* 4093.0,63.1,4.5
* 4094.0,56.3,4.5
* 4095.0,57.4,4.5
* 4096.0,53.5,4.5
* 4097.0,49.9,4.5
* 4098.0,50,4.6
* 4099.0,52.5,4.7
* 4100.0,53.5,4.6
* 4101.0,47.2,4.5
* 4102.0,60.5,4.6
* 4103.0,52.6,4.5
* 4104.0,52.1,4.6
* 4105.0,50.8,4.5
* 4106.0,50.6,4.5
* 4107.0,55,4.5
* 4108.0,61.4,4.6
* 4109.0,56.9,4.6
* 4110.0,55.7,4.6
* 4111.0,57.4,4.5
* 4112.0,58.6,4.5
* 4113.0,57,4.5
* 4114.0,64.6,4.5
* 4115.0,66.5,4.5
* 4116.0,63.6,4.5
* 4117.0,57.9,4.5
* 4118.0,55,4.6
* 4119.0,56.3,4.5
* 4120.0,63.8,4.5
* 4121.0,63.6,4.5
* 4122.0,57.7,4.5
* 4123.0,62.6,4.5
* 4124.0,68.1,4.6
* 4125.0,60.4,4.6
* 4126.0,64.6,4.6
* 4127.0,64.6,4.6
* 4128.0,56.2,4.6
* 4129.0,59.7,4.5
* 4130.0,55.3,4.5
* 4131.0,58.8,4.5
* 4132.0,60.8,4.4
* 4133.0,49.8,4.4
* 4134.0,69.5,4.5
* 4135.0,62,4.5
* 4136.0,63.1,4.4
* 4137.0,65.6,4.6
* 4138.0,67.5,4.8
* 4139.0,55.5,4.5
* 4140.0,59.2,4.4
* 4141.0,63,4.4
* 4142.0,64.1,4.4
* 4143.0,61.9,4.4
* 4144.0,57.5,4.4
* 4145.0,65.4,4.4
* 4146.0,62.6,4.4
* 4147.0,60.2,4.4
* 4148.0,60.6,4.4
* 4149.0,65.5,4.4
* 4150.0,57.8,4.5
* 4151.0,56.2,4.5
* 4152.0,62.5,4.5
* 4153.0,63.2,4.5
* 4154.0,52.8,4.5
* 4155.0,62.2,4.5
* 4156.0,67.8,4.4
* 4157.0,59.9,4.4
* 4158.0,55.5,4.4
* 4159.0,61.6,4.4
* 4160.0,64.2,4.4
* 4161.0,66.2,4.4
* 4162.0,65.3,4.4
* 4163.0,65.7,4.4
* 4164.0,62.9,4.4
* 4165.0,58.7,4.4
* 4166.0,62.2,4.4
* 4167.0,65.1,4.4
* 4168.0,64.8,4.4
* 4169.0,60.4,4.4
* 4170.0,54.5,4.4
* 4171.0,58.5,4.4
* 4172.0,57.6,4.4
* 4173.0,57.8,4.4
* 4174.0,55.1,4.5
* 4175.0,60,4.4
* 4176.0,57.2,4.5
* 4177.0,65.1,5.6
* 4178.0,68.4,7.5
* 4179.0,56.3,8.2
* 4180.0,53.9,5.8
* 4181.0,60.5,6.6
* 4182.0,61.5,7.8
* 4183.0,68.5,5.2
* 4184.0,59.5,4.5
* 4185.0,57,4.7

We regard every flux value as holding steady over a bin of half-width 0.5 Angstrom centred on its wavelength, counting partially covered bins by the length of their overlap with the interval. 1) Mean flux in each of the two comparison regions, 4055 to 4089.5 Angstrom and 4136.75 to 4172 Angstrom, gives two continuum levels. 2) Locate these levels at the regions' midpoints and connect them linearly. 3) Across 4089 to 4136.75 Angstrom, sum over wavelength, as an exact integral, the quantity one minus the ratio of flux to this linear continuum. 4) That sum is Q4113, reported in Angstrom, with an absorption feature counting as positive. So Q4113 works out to 2.3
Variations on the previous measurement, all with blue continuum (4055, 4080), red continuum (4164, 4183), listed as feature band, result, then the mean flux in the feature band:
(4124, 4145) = -0.2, 61.2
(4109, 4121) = 0.3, 59.7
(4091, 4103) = 1.2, 55.3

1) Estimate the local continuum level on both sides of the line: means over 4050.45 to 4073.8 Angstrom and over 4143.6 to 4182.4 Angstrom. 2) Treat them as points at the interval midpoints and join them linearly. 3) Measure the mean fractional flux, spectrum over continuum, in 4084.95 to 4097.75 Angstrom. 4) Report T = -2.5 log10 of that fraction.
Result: 0.090 mag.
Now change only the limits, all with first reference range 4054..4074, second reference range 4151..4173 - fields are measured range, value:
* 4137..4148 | -0.01 mag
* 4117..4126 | 0.01 mag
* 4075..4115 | 0.08 mag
